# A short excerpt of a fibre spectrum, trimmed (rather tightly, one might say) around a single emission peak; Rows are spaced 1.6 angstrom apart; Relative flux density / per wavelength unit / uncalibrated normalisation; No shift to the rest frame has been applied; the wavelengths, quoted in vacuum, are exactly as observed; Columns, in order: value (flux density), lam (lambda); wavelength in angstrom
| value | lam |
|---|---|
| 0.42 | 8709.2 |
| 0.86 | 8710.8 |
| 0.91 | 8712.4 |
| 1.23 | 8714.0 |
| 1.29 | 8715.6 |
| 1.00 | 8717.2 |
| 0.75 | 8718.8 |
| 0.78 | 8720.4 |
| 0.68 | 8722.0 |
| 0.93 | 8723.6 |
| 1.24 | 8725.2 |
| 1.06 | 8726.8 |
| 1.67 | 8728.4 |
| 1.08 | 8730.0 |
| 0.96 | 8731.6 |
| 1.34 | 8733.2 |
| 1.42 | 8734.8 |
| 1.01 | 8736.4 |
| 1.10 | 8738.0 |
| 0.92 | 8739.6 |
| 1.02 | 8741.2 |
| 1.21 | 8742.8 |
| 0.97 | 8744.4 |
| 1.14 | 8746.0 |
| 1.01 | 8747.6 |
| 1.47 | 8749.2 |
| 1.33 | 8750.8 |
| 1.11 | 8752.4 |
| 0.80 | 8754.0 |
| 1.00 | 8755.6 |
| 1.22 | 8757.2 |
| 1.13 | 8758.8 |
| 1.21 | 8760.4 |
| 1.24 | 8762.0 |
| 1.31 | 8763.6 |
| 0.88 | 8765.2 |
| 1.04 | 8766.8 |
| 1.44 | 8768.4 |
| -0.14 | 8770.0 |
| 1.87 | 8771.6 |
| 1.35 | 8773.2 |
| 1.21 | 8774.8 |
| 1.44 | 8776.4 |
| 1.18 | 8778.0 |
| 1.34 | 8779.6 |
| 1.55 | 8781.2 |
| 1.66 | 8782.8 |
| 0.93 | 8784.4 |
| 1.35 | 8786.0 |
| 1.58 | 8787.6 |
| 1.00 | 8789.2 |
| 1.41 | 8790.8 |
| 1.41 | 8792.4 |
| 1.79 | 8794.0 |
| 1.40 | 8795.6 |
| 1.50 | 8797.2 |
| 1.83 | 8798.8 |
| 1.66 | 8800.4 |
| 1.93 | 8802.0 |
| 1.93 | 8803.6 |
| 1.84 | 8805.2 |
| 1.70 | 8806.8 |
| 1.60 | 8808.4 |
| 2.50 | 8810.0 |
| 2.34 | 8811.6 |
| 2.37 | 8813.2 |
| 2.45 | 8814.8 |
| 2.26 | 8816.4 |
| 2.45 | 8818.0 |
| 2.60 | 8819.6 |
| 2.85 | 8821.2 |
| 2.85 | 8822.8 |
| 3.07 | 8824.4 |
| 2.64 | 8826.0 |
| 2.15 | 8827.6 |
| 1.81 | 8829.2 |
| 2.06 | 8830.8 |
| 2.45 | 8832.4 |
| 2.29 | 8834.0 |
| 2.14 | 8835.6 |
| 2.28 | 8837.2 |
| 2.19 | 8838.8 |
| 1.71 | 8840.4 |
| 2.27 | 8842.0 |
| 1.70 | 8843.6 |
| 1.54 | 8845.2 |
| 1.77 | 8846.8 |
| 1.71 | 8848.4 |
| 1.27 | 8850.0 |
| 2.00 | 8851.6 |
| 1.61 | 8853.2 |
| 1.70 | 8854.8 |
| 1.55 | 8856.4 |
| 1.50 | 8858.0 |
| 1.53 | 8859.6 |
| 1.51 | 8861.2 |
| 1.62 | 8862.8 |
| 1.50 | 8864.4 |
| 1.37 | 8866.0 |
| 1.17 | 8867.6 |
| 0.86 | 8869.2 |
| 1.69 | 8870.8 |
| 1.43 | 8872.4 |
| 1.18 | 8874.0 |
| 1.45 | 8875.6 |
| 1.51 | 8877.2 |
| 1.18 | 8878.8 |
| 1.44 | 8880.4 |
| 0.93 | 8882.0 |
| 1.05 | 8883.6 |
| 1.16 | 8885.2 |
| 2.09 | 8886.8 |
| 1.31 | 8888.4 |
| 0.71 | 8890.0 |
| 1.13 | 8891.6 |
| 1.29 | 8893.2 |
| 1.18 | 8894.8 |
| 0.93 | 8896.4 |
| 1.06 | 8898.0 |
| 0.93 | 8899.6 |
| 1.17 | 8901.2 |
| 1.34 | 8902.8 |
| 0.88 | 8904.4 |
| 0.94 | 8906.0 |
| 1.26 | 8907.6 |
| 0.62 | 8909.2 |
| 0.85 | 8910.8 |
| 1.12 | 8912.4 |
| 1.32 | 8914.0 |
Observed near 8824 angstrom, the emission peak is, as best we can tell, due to H-beta 4861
